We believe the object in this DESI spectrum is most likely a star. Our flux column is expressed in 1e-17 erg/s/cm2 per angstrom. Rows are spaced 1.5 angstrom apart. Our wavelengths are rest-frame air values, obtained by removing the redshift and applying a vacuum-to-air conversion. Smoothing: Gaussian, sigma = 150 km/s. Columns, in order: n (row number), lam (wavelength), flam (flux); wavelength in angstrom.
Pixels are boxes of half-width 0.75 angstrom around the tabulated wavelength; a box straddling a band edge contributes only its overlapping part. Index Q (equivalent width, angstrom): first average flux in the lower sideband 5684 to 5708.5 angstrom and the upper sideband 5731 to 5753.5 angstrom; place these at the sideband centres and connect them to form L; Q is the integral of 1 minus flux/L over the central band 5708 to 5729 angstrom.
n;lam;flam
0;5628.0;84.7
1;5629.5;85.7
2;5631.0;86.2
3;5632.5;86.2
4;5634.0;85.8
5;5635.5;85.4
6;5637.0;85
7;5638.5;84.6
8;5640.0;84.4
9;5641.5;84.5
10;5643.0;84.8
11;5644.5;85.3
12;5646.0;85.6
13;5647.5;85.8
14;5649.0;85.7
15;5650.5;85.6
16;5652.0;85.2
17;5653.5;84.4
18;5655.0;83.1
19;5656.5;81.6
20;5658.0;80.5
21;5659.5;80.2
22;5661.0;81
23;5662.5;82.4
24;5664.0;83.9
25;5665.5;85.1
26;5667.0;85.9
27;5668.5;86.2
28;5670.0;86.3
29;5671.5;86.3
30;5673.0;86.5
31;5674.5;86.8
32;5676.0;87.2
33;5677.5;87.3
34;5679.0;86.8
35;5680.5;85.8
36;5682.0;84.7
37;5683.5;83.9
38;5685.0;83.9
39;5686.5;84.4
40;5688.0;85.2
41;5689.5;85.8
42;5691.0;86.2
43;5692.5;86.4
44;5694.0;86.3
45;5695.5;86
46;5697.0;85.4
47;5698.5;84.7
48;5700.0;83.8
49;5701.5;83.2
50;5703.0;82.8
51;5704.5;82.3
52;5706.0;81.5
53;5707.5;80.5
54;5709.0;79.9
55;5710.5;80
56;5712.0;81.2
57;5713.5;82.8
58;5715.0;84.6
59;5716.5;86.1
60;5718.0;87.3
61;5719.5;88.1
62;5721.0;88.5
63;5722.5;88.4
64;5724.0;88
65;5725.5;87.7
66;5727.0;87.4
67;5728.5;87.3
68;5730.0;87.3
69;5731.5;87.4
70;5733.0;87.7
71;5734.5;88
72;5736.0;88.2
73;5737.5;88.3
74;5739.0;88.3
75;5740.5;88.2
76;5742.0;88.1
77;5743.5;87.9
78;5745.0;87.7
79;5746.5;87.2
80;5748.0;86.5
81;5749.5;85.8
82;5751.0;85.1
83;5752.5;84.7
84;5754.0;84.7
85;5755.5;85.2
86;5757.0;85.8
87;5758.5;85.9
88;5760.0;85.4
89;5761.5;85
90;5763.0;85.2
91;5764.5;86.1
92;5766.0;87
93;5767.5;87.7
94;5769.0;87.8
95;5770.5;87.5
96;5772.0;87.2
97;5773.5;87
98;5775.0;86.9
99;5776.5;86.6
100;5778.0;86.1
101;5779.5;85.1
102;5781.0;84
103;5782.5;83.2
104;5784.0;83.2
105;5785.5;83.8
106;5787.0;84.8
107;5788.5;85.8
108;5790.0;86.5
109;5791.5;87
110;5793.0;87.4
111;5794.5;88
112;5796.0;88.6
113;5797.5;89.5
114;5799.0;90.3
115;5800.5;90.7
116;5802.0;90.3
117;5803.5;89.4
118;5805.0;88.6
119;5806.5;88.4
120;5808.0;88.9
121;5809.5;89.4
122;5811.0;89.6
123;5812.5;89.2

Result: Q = 0.1 angstrom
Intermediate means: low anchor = 84.2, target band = 85.4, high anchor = 87.2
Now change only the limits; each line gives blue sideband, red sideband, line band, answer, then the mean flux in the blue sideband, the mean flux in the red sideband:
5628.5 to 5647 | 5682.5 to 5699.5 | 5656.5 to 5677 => 0.2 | 85.3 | 85.3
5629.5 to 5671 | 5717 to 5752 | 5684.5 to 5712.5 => 0.8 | 84.5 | 87.6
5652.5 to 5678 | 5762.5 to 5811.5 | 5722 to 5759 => -0.4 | 84.4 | 87.2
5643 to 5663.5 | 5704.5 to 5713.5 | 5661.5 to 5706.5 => -1.6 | 83.6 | 80.9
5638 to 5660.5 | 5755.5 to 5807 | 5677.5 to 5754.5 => -0.2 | 84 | 86.8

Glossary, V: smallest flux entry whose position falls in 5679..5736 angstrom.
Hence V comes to 79.9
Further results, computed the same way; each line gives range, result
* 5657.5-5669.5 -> 80.2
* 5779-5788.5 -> 83.2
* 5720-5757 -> 84.7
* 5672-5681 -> 85.8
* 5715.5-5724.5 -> 86.1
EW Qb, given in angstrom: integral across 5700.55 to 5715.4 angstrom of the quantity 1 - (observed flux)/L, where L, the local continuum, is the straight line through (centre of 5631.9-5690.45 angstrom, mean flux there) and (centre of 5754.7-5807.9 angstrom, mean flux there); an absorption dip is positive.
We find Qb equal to 0.7 angstrom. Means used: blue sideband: 84.8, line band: 81.8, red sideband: 86.8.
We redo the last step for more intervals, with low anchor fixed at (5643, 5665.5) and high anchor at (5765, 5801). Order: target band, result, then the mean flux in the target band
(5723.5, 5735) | -0.3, 87.6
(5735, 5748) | -0.3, 87.9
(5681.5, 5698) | -0.2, 85.3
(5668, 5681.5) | -0.4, 86.5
